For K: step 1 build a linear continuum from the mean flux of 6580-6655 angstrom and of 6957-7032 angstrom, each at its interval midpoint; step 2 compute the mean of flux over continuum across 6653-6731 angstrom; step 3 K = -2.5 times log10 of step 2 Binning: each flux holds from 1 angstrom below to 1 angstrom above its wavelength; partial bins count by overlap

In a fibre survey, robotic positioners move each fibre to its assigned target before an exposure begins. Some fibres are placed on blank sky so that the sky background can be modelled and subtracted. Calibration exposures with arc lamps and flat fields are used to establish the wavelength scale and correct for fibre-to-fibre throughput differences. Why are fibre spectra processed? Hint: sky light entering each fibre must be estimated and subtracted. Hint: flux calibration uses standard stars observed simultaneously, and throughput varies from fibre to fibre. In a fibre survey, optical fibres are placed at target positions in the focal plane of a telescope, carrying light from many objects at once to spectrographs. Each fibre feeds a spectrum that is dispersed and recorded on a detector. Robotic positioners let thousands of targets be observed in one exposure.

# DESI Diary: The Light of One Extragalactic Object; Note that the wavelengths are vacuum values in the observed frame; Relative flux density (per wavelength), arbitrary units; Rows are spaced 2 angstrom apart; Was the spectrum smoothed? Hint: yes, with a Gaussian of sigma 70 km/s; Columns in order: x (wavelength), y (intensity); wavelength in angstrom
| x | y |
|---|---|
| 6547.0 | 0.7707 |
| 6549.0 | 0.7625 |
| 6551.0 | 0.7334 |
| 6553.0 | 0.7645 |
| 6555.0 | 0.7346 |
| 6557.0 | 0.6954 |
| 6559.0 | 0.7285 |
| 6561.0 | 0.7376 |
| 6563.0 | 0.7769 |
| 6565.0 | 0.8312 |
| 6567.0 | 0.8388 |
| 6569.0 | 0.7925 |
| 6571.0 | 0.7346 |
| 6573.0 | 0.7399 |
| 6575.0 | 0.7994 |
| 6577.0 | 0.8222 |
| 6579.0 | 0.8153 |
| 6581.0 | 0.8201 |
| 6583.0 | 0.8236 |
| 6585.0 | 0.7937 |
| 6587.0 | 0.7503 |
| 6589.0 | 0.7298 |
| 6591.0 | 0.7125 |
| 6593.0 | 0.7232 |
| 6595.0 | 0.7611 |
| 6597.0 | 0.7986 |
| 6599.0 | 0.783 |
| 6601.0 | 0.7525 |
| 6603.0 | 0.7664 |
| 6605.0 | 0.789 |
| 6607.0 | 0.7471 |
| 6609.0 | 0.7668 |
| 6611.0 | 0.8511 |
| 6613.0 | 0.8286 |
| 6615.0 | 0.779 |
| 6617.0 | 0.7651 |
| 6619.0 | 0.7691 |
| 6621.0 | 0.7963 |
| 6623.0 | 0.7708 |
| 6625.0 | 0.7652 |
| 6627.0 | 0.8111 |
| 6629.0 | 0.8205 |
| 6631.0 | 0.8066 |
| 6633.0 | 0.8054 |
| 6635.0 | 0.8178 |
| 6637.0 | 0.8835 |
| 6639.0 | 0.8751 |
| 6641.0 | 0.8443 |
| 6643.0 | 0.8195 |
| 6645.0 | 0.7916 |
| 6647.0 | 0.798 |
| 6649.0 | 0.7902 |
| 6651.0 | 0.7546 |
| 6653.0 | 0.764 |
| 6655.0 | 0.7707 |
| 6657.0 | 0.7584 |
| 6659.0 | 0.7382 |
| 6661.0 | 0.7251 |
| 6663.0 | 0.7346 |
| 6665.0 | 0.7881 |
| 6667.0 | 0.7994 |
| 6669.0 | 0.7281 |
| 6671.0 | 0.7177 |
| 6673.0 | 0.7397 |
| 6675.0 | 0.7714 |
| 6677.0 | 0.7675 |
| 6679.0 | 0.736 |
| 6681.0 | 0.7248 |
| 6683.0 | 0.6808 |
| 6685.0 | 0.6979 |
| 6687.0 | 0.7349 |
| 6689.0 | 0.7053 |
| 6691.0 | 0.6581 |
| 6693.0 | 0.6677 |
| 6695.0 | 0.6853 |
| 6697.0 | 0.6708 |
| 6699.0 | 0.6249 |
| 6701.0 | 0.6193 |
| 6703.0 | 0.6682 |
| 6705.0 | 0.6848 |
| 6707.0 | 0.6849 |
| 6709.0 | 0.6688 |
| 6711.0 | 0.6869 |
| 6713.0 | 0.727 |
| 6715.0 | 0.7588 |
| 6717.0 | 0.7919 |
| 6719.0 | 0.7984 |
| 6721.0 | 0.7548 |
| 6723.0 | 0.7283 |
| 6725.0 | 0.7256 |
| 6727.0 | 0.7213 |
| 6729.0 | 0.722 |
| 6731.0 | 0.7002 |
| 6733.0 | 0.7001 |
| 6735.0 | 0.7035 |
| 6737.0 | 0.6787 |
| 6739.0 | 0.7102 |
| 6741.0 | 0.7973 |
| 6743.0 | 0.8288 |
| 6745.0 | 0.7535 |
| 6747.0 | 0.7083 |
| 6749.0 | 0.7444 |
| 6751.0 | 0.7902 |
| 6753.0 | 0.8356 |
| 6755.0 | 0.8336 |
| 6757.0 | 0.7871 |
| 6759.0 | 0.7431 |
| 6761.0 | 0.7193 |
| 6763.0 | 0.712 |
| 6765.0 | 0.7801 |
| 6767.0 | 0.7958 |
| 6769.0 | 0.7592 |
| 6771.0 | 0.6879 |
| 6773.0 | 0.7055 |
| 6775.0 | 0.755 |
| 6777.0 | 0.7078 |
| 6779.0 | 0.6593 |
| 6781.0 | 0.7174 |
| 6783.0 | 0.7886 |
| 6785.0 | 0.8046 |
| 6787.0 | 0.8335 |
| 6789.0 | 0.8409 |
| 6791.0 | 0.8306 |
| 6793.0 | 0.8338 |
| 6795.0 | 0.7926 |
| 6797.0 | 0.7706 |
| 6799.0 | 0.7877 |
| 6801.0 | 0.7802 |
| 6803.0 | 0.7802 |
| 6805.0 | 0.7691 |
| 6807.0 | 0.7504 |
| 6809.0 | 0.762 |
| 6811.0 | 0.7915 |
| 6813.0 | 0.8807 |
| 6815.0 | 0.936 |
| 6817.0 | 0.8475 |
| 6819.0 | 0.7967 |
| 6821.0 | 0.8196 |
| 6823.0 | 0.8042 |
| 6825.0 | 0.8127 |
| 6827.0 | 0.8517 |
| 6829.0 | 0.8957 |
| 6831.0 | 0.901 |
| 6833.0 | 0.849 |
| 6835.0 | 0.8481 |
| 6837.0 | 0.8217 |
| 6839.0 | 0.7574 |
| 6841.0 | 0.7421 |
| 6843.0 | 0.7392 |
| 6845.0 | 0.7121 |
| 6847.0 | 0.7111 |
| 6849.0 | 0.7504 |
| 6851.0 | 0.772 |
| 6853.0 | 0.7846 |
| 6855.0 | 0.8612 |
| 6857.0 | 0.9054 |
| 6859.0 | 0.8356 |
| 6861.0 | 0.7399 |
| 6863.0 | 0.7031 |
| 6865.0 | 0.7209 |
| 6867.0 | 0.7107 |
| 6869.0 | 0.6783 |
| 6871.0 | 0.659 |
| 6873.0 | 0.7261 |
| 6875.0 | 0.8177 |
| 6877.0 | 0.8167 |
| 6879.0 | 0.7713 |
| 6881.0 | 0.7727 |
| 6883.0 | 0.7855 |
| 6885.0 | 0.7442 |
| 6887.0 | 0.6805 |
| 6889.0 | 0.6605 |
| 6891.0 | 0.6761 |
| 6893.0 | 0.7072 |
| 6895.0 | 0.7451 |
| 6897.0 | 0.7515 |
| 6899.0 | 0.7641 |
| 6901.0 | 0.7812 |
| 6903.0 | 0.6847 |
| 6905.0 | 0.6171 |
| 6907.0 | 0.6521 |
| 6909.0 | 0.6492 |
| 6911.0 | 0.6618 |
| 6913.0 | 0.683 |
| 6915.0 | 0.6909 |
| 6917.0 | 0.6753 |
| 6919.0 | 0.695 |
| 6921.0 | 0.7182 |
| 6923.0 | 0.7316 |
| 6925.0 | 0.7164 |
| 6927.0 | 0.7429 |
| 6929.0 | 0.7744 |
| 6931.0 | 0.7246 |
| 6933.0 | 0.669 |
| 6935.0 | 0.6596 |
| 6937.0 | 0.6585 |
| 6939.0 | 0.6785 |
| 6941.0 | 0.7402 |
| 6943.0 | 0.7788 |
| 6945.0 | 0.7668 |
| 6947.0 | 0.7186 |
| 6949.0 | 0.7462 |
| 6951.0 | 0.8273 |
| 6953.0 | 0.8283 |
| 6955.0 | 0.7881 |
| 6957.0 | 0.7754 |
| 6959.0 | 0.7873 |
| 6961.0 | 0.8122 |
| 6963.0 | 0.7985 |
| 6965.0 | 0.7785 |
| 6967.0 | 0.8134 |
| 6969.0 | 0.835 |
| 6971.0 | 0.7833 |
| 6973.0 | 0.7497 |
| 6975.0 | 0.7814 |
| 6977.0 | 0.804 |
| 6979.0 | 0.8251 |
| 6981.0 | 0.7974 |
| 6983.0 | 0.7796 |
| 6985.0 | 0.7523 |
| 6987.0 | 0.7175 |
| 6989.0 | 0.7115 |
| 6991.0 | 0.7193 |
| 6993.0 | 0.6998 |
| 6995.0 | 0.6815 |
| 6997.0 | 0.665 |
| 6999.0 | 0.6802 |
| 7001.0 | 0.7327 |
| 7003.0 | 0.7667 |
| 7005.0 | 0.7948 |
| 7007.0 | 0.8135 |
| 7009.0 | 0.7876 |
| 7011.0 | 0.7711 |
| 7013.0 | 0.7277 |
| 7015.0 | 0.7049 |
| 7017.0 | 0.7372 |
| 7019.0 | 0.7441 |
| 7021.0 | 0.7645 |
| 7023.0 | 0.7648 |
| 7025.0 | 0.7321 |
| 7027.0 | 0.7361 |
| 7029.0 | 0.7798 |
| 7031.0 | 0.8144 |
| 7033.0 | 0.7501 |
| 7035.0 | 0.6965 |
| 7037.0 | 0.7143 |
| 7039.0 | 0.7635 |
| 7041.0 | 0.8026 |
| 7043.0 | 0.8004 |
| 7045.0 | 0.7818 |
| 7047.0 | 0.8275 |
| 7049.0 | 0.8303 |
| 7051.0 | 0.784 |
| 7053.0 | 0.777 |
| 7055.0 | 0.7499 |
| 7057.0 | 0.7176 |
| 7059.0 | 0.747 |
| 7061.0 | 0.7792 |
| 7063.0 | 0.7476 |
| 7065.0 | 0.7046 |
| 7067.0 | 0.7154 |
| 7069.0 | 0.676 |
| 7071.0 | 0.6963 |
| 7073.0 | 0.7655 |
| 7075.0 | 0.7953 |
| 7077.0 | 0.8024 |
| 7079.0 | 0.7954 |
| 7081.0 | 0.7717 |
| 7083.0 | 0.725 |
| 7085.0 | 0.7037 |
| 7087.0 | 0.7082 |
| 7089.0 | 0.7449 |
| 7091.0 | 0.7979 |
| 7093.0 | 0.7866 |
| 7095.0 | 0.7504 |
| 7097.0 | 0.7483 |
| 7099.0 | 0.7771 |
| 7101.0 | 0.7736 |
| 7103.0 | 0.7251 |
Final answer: 0.09 mag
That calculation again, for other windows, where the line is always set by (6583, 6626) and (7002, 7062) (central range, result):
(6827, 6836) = -0.14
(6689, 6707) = 0.16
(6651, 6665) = 0.03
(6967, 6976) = -0.03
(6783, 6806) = -0.04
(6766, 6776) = 0.04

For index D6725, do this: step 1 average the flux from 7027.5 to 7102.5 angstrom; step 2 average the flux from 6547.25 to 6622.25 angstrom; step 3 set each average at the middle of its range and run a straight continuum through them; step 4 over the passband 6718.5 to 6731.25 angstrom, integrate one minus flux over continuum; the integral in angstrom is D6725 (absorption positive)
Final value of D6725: 0.56 angstrom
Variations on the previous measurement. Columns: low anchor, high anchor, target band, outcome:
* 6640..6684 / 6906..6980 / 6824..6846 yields -1.80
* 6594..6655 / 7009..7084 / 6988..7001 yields 1.12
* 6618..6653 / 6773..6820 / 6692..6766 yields 6.43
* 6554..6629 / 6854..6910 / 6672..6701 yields 2.34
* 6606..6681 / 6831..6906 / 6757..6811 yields -0.04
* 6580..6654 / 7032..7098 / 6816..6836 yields -1.77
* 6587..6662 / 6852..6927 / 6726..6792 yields 0.26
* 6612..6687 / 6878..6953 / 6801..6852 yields -4.59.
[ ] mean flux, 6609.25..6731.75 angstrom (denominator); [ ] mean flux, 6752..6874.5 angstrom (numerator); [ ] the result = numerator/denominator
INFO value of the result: 1.0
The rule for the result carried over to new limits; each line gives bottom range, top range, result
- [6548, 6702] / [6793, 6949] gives 0.99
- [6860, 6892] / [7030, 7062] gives 1.06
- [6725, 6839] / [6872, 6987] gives 0.95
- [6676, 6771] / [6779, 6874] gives 1.09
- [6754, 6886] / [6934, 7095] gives 0.97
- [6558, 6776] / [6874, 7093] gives 0.99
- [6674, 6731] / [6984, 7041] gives 1.04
